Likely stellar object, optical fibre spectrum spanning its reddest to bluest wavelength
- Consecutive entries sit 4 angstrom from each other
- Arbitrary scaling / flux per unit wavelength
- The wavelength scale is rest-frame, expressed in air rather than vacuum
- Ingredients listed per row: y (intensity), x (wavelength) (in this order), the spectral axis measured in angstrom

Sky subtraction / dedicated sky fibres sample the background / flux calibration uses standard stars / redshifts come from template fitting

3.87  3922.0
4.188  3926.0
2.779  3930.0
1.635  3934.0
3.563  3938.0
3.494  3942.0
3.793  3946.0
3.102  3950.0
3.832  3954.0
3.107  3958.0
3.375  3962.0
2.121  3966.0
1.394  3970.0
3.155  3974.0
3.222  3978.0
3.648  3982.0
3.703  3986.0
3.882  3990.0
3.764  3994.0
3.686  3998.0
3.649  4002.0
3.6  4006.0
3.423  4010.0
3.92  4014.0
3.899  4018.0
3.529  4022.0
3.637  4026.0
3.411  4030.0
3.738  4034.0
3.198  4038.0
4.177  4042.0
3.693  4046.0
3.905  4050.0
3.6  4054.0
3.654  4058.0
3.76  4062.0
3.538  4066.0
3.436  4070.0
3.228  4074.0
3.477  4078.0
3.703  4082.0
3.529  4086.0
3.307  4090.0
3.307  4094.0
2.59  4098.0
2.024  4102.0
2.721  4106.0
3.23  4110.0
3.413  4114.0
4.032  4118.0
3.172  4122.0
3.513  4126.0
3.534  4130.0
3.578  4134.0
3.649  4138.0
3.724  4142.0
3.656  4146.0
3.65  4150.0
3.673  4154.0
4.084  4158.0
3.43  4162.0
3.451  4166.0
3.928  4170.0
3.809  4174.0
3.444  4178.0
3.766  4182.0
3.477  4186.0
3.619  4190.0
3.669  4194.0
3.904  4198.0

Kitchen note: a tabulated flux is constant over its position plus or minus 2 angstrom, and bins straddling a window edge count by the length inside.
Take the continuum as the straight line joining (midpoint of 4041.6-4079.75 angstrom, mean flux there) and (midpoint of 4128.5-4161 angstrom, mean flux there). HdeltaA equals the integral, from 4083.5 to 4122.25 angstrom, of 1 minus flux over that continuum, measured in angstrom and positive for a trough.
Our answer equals 5.5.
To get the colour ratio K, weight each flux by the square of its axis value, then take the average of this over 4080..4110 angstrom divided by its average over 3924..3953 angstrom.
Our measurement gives 1.0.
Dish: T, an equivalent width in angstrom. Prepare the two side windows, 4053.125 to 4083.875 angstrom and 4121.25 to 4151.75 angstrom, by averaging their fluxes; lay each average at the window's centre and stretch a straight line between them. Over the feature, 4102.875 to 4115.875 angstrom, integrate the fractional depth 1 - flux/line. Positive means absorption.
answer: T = 1.97 angstrom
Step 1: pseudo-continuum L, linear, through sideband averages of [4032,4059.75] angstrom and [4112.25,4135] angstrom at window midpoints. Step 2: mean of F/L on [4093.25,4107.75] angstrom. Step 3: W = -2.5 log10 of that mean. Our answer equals 0.35 mag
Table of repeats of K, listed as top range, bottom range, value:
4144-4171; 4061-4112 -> 1.19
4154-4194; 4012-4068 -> 1.06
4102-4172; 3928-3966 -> 1.23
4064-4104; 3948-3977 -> 1.18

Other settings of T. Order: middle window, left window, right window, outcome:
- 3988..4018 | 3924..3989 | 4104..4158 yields -4.4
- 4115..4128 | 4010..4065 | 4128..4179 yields 0.4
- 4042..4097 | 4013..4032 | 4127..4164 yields 1.6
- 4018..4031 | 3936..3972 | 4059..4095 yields -1.1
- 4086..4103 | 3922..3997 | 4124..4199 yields 2.8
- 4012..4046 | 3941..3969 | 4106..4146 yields -3.7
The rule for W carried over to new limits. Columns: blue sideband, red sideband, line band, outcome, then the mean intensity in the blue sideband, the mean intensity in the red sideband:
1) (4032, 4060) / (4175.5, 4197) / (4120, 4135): 0.065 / 3.71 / 3.61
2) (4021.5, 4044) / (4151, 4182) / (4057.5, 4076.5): 0.039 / 3.62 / 3.69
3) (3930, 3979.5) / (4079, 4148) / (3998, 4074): -0.155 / 2.97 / 3.34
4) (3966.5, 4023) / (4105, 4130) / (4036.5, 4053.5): -0.102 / 3.43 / 3.39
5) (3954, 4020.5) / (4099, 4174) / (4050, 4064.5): -0.088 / 3.36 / 3.47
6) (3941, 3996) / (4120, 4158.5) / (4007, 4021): -0.115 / 3.25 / 3.61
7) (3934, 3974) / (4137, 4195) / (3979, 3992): -0.188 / 3.02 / 3.67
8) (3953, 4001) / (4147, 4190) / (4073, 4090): -0.002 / 3.24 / 3.67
